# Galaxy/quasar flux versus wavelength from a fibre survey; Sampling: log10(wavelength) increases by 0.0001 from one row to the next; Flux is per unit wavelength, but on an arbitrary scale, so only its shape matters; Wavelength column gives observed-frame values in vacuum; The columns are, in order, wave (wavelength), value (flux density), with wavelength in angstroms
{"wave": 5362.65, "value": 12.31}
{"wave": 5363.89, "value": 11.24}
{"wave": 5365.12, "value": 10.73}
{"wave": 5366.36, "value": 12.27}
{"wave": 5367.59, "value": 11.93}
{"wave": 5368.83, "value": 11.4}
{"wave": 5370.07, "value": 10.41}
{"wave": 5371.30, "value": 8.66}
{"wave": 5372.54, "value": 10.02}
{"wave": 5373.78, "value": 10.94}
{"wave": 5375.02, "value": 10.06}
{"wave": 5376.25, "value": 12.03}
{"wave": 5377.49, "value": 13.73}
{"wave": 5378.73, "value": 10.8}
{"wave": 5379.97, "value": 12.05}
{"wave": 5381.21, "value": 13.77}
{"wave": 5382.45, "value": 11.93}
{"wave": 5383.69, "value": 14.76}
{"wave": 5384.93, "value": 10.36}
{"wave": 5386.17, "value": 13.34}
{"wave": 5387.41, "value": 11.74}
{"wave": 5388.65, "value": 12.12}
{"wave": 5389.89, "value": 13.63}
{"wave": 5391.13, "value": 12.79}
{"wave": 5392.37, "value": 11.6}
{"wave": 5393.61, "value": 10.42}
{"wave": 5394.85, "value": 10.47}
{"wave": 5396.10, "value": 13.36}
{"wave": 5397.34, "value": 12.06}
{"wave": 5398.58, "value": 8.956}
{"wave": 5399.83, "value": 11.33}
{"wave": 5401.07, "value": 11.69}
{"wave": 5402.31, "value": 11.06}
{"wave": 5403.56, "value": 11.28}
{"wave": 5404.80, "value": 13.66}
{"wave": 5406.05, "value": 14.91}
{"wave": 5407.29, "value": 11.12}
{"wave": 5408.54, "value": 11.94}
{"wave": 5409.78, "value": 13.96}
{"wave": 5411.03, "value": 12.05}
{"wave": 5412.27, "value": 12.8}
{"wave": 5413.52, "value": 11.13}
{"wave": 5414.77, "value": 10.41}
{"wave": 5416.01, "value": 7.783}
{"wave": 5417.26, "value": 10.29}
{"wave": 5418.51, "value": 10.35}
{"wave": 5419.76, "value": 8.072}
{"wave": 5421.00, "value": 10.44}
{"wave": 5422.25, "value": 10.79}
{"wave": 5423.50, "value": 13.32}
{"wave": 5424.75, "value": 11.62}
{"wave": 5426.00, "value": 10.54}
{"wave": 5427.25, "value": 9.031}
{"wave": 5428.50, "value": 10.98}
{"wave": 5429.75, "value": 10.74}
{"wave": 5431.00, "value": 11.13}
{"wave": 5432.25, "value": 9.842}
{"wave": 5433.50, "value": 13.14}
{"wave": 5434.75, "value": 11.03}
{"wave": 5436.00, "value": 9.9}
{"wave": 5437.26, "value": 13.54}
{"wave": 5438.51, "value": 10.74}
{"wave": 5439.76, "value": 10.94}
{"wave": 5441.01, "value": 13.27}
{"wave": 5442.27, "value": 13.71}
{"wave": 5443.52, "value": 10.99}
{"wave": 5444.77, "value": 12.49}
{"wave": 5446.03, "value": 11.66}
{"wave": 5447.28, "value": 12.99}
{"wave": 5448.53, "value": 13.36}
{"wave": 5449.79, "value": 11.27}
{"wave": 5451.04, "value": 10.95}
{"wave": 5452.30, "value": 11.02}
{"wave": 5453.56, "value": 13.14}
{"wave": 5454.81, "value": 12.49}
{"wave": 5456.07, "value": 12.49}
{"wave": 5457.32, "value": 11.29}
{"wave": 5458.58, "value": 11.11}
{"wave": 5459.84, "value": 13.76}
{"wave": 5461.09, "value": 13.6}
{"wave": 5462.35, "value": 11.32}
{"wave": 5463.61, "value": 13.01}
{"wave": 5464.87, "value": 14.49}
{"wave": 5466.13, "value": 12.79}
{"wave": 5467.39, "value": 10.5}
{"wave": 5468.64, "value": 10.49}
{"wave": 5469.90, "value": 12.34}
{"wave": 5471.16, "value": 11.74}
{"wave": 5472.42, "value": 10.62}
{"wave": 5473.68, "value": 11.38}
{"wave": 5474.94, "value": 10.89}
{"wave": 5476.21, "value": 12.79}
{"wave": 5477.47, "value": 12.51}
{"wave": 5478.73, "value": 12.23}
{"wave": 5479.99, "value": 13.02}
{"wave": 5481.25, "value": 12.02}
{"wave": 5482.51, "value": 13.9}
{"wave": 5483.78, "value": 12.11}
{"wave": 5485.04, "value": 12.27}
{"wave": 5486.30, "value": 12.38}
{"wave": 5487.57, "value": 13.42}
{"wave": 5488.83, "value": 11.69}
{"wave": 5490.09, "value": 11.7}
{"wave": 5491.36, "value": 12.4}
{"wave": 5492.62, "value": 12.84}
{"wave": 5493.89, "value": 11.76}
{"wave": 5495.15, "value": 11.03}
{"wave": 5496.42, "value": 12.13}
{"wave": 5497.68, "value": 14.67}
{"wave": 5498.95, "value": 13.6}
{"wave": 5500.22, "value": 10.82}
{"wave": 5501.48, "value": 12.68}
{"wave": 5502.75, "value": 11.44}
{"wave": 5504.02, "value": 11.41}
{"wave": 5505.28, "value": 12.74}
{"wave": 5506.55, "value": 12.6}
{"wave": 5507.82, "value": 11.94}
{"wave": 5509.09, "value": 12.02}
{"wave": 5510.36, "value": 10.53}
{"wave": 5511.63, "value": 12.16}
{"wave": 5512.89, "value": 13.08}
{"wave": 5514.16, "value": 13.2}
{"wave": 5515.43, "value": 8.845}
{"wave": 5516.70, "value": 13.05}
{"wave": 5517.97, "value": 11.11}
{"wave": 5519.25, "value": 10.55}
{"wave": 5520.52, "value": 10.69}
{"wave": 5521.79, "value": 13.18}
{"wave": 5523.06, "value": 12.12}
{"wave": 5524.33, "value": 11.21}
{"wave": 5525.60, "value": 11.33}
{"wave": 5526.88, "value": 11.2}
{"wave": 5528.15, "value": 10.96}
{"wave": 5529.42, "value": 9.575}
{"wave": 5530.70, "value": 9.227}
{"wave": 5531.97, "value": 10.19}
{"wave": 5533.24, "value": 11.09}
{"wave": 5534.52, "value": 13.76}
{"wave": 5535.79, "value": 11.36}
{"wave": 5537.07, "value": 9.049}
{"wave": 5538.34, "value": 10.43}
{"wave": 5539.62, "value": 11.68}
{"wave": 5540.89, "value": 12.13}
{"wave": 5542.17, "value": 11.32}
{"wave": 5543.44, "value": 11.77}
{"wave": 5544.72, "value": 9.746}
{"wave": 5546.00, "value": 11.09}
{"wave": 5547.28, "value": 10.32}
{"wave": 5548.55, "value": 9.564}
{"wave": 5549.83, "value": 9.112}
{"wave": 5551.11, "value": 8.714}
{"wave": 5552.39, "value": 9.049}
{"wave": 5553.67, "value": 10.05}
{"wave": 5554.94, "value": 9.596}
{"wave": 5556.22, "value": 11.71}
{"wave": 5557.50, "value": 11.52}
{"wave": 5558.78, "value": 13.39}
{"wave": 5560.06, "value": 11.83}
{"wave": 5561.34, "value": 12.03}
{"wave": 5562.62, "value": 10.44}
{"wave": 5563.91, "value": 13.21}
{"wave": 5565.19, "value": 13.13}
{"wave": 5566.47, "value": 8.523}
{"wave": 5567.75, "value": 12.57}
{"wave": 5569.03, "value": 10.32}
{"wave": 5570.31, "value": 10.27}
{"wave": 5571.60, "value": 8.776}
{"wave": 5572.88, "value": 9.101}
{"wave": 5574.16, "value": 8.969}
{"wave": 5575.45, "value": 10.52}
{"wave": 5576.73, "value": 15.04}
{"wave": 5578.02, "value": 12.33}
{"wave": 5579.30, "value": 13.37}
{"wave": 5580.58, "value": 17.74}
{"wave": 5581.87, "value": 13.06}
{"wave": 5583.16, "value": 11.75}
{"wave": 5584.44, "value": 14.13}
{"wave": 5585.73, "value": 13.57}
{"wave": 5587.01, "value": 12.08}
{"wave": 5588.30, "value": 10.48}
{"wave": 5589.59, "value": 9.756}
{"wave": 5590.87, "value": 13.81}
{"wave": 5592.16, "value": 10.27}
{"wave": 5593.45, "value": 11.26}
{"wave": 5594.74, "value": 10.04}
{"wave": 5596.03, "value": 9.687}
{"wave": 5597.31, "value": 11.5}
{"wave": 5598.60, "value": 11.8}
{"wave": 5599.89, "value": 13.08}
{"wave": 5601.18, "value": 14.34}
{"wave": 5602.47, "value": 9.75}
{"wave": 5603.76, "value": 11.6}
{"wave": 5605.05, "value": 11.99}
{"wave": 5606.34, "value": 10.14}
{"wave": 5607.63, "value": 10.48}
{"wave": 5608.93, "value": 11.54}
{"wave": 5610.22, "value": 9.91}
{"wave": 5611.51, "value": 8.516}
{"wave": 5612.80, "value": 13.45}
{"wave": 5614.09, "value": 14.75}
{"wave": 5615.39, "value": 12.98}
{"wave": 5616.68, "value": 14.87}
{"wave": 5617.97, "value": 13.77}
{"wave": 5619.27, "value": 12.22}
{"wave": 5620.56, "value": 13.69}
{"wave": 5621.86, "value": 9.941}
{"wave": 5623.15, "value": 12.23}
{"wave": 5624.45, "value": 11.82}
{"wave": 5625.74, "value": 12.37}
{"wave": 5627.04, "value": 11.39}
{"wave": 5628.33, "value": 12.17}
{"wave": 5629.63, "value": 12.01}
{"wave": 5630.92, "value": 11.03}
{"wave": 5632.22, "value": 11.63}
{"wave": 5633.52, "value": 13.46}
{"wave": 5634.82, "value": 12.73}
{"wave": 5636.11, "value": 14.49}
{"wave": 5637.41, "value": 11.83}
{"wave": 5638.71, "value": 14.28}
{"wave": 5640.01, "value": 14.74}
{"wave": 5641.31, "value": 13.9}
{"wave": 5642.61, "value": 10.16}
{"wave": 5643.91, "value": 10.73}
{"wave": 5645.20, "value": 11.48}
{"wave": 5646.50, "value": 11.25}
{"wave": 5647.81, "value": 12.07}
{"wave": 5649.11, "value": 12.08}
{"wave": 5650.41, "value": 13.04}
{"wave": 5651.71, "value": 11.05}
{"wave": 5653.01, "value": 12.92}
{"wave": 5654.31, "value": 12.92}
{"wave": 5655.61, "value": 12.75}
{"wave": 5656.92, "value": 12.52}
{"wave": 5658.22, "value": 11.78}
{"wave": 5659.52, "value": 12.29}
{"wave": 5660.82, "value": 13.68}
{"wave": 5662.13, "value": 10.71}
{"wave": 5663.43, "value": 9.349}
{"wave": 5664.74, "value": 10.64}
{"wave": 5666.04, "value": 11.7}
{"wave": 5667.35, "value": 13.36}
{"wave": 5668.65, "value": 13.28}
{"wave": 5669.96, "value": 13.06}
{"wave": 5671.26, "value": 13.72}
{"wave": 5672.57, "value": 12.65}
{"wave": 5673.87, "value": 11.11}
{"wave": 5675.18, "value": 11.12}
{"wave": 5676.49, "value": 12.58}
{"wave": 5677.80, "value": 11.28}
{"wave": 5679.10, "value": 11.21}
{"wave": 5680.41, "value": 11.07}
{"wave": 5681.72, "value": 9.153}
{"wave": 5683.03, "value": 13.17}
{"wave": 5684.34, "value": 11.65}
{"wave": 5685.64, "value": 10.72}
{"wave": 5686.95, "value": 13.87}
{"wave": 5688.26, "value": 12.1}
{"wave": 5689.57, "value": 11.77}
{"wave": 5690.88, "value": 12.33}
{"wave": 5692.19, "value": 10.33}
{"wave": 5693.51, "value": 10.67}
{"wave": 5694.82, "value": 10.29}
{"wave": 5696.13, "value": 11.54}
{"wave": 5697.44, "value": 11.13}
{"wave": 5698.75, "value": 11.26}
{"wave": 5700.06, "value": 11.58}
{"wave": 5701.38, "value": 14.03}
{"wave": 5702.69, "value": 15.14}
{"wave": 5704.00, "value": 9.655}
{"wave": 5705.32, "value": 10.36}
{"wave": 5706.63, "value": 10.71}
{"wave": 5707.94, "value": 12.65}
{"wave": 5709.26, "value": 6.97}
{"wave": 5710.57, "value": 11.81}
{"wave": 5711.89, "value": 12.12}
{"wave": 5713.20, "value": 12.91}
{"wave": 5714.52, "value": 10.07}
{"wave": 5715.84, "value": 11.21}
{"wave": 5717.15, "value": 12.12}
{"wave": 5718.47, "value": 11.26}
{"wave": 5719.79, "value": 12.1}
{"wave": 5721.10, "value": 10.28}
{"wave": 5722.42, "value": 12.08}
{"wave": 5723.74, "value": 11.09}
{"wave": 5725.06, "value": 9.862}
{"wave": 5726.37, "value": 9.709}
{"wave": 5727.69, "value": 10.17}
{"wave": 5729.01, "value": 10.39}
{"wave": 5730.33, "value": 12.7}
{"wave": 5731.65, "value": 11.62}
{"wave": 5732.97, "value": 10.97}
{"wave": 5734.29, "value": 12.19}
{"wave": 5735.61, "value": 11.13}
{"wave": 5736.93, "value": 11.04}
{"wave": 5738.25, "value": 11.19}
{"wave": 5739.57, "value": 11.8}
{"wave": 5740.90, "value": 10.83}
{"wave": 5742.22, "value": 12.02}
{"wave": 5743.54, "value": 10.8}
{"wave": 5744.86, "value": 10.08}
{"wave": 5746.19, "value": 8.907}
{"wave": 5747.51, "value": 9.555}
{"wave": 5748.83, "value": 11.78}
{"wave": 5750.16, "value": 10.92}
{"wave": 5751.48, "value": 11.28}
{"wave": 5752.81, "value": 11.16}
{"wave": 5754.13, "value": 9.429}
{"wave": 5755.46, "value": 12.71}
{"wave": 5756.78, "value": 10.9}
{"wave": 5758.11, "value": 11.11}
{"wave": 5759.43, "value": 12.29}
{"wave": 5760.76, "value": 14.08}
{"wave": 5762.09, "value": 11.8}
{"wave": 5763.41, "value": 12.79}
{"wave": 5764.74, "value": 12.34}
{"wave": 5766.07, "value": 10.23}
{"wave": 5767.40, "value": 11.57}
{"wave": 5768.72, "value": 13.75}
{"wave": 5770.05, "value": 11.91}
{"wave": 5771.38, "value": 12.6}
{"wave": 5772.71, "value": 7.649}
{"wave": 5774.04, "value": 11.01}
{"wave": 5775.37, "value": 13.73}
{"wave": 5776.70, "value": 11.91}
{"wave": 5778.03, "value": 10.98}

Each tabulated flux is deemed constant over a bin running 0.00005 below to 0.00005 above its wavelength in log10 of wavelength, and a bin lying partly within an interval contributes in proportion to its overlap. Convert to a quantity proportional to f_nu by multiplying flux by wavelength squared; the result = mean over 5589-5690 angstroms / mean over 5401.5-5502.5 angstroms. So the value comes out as 1.08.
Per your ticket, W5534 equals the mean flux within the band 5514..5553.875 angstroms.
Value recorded 10.8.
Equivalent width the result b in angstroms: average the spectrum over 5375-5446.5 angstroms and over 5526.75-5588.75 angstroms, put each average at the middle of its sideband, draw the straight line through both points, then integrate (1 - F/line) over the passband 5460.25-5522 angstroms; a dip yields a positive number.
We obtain -3.8 angstroms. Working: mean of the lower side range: 11.6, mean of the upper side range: 11.2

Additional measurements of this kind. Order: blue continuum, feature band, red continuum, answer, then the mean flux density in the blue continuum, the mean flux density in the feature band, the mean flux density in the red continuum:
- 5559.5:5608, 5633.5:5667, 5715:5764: -2.24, 11.7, 12.2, 11.2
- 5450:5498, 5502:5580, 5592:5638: 5.78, 12.2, 11.2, 11.9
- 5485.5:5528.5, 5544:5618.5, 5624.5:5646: 4.39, 12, 11.5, 12.4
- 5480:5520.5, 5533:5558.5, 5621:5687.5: 3.00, 12.1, 10.7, 12.1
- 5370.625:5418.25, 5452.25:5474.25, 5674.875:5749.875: -0.97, 11.7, 12.1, 11.3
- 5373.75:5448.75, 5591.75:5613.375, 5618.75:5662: 1.87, 11.7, 11.1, 12.3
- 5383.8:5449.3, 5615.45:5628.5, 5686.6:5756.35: -1.31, 11.6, 12.5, 11.2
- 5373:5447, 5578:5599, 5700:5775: -1.30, 11.6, 12.2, 11.3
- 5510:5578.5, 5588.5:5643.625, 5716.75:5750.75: -4.95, 11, 12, 11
